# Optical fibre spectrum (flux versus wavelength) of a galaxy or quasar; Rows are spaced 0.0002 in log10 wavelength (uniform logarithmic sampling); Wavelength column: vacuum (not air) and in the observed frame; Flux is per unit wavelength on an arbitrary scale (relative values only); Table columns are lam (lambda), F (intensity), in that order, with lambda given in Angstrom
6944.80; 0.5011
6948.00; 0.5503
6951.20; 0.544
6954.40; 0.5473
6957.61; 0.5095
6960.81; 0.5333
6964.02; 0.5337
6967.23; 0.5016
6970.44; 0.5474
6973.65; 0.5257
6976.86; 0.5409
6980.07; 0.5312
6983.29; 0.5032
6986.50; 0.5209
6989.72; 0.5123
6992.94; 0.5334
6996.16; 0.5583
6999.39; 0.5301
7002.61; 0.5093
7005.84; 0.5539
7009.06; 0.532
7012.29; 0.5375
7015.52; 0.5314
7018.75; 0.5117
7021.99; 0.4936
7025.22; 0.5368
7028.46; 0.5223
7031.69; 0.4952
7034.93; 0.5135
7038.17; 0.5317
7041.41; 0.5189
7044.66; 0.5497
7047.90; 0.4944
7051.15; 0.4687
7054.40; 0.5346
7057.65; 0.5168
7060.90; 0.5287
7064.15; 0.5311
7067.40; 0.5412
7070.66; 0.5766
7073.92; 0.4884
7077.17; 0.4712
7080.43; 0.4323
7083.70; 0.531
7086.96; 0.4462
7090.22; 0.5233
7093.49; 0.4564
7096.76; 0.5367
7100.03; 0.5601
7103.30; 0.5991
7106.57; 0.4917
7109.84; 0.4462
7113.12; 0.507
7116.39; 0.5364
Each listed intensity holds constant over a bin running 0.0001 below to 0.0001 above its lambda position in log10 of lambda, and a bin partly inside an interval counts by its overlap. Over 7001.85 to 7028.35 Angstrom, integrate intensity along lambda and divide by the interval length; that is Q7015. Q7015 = 0.526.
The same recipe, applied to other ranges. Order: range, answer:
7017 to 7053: 0.513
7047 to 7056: 0.499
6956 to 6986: 0.525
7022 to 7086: 0.514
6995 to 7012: 0.536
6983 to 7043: 0.524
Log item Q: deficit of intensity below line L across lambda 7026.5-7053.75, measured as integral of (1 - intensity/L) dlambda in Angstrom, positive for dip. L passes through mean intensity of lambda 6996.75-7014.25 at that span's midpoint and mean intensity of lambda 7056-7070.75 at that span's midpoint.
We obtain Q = 1.1 Angstrom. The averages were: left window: 0.534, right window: 0.535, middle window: 0.513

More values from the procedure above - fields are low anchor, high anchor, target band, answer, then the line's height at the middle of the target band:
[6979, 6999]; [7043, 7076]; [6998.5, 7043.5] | 0.15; 0.525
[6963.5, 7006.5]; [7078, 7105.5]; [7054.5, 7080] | -0.25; 0.513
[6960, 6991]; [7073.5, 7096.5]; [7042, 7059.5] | -0.65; 0.495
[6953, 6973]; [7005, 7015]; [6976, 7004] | 0.43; 0.535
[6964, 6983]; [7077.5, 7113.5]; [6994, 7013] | -0.56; 0.521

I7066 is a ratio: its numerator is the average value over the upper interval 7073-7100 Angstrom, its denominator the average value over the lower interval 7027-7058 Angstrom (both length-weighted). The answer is 0.95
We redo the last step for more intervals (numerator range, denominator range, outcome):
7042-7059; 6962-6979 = 0.97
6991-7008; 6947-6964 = 1.00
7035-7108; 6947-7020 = 0.97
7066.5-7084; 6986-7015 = 0.95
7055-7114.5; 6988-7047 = 0.97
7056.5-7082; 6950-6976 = 0.96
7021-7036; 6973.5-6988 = 0.98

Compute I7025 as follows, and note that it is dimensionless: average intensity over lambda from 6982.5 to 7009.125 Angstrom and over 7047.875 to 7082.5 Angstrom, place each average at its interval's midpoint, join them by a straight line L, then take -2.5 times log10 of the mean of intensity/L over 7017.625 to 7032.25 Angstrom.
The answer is 0.015 mag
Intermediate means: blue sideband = 0.529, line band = 0.513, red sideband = 0.508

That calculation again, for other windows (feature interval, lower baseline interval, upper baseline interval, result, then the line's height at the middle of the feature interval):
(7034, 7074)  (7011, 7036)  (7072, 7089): -0.06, 0.496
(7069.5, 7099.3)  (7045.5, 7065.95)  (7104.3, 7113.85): 0.01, 0.5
